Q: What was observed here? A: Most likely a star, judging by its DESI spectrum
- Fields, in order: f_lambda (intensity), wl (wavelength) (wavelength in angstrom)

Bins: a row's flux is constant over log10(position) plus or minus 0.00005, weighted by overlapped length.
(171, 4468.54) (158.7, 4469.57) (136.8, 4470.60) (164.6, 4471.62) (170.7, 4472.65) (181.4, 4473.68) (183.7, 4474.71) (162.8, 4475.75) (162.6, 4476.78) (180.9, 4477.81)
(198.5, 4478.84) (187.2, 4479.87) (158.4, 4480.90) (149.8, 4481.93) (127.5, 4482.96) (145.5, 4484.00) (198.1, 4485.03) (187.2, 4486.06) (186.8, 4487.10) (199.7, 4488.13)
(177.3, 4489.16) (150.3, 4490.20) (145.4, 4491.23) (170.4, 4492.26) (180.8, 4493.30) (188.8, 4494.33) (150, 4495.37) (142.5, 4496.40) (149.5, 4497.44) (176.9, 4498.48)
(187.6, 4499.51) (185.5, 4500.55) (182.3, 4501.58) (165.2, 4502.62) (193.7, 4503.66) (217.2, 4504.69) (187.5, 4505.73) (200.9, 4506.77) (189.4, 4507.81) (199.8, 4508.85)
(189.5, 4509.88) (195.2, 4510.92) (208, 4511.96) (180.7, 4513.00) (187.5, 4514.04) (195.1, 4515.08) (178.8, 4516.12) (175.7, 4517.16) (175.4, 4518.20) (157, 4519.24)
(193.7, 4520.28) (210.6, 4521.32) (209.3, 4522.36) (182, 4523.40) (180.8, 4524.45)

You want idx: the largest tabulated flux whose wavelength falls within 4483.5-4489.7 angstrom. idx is 199.7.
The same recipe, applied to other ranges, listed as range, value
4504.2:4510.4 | 217.2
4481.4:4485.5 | 198.1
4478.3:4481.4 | 198.5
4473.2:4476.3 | 183.7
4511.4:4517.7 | 208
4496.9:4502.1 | 187.6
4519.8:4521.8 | 210.6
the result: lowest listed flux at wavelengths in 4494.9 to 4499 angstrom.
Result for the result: 142.5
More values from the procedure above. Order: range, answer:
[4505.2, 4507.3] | 187.5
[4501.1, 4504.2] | 165.2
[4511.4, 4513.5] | 180.7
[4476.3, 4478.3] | 162.6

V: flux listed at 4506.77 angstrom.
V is 200.9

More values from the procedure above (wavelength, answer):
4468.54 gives 171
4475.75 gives 162.8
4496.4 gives 142.5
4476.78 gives 162.6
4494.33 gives 188.8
